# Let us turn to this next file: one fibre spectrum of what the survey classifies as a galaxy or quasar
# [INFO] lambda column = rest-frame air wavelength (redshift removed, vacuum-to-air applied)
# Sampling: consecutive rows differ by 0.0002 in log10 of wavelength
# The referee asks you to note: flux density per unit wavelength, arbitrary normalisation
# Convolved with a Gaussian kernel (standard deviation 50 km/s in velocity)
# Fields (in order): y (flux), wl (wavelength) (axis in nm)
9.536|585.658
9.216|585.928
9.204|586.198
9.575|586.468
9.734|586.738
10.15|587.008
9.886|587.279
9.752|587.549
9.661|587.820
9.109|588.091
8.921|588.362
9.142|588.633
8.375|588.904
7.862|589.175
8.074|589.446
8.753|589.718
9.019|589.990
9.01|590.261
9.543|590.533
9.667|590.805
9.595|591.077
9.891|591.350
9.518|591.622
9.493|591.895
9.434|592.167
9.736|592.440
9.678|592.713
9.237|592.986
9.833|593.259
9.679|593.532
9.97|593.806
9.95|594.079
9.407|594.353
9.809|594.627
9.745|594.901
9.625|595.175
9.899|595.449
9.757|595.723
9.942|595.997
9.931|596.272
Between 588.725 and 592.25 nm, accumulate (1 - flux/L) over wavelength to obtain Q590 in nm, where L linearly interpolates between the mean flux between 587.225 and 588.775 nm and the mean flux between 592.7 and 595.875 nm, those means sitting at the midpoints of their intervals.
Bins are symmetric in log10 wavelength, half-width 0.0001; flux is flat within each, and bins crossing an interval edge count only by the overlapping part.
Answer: 0.16 nm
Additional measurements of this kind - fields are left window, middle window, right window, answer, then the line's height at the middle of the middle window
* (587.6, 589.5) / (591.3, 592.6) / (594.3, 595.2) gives -0.04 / 9.28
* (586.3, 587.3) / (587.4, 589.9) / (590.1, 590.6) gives 0.17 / 9.51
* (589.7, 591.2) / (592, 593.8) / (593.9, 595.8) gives -0.01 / 9.55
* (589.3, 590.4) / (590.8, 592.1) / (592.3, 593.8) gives -0.06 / 9.18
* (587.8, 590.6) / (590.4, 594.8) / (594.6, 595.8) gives -0.14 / 9.35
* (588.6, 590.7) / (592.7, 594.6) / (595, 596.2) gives -0.05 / 9.45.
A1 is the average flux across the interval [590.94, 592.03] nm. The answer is 9.62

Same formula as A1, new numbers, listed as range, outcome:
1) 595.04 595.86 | 9.77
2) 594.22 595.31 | 9.64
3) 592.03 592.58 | 9.59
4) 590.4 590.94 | 9.61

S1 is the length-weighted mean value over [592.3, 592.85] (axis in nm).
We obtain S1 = 9.7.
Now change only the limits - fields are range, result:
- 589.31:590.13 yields 8.62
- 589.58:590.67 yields 9.08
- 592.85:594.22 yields 9.73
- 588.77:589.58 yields 8.11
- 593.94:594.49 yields 9.68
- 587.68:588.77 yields 9.2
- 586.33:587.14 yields 9.82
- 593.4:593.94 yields 9.81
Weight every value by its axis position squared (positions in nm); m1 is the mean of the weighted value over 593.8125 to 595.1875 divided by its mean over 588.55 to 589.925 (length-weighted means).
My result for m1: 1.2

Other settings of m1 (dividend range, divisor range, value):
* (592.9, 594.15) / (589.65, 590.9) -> 1.07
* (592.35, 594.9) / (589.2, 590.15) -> 1.15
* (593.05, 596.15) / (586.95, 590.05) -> 1.10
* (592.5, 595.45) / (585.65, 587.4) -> 1.03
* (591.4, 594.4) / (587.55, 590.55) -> 1.10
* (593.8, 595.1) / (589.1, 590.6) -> 1.14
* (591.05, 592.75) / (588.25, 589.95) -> 1.14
